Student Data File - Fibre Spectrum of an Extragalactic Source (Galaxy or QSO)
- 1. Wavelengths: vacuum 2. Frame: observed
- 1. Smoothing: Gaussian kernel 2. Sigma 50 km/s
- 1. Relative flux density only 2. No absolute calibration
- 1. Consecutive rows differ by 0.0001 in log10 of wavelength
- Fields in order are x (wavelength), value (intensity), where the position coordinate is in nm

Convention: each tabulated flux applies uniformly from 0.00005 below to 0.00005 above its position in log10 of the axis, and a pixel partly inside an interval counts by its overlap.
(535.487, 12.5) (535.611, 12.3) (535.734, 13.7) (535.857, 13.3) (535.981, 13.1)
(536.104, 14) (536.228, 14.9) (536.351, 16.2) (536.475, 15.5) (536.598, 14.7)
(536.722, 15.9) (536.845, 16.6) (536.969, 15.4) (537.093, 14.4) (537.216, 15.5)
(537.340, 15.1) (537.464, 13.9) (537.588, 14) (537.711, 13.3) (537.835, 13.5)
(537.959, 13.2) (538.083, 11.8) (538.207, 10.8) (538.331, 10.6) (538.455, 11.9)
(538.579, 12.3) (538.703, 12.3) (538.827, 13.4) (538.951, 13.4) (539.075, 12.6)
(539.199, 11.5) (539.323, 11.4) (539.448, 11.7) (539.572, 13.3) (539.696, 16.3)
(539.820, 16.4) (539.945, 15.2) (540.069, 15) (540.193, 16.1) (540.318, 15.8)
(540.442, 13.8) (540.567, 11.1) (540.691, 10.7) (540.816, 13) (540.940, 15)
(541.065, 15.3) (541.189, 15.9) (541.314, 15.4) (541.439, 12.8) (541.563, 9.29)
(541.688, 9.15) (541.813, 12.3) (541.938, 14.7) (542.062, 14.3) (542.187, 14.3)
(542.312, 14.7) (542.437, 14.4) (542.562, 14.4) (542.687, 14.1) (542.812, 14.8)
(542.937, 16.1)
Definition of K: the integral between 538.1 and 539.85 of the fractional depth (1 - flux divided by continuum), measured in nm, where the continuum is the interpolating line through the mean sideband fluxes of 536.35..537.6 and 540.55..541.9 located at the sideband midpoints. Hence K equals 0.18 nm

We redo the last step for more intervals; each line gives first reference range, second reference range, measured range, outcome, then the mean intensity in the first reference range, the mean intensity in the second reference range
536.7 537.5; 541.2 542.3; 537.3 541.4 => 0.19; 15.3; 13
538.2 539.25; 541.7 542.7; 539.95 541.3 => -0.12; 12.2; 13.9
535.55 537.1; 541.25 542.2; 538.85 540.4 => -0.07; 14.6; 12.7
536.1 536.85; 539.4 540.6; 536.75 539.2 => 0.28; 15.4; 14.6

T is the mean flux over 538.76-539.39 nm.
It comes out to 12.4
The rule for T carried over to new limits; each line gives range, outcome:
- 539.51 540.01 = 15.3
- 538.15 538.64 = 11.4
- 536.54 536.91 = 15.7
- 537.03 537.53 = 14.7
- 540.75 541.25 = 14.8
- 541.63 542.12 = 12.6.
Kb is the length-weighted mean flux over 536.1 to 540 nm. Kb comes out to 13.8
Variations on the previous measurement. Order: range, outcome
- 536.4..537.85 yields 14.9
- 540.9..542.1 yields 13.4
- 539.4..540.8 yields 14.1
